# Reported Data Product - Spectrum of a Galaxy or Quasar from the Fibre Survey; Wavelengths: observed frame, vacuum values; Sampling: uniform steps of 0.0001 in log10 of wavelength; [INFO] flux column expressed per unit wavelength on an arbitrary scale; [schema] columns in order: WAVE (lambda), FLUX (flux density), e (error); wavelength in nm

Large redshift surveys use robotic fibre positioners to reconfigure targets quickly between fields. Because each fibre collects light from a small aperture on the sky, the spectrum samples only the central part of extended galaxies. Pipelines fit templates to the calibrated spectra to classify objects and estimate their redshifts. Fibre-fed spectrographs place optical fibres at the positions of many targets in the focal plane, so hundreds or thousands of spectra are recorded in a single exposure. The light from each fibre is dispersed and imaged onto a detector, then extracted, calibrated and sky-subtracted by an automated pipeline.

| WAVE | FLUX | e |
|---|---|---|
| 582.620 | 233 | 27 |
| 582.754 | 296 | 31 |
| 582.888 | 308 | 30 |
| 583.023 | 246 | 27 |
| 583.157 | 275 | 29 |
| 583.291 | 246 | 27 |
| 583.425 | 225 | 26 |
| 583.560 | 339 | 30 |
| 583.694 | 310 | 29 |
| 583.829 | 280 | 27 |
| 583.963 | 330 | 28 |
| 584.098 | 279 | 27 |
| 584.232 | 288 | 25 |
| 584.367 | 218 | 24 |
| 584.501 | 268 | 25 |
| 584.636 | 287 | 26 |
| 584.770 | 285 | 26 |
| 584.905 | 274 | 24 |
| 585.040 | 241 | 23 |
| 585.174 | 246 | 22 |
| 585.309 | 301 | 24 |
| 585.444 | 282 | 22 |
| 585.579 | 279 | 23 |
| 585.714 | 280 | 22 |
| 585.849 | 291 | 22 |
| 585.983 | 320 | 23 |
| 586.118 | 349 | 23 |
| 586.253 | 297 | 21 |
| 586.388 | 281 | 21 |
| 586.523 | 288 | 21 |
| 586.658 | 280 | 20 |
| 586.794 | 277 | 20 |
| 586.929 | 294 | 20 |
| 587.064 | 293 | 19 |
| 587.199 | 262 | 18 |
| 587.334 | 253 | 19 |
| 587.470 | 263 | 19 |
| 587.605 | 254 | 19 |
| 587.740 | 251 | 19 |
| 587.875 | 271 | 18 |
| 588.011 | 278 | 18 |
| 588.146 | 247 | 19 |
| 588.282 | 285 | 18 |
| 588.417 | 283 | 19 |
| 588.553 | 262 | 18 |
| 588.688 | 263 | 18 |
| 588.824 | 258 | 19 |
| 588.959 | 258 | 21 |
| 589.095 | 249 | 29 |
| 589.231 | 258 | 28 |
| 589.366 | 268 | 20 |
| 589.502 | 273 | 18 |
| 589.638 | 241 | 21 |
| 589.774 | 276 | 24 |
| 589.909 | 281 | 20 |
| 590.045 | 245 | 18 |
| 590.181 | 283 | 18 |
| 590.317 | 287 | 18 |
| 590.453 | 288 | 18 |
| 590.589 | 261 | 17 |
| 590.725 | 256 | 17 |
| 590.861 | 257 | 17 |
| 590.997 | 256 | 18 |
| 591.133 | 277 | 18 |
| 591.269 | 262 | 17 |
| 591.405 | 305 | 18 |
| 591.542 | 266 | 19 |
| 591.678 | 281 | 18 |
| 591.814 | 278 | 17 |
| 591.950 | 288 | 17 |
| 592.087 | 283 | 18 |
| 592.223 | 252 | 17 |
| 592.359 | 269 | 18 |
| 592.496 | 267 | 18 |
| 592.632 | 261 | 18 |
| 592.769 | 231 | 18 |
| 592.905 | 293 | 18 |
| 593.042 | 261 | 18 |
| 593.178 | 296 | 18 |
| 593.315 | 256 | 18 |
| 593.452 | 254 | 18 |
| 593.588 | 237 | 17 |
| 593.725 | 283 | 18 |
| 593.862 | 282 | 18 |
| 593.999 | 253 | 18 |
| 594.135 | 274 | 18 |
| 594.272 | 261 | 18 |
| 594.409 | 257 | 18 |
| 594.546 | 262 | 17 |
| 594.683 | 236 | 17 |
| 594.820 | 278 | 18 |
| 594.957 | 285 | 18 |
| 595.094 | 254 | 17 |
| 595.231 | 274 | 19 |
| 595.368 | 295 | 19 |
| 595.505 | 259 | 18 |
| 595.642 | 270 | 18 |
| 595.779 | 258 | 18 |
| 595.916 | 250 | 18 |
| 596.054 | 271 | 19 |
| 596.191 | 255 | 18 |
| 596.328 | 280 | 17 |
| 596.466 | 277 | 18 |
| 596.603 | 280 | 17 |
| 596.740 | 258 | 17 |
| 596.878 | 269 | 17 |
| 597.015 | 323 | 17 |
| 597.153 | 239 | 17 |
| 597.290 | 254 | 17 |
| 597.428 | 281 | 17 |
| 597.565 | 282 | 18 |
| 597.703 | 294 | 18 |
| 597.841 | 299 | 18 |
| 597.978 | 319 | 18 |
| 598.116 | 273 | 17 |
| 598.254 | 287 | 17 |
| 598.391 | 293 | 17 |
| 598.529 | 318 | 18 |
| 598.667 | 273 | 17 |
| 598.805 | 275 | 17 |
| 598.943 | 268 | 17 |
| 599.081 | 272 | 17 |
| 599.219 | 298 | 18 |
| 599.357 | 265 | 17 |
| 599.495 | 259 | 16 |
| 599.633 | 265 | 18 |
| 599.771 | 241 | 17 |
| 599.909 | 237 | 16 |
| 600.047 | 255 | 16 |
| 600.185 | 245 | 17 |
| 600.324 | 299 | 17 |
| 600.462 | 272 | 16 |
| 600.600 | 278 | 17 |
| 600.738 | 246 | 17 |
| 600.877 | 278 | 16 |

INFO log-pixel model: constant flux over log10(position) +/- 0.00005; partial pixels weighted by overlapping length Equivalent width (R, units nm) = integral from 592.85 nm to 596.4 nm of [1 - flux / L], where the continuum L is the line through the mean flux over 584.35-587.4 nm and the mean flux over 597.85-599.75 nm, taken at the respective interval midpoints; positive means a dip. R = 0.19 nm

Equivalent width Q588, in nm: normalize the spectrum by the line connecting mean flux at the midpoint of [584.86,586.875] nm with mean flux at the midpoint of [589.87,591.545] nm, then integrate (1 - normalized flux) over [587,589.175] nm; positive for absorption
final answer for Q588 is 0.12 nm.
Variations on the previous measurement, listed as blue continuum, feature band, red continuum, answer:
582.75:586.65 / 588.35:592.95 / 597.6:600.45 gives 0.201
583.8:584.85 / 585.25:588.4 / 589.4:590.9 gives -0.079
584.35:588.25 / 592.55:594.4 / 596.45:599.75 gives 0.093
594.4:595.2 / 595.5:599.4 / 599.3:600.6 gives -0.236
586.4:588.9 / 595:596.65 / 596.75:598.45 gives 0.073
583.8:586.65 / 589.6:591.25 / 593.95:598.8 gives 0.070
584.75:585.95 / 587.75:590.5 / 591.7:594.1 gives 0.049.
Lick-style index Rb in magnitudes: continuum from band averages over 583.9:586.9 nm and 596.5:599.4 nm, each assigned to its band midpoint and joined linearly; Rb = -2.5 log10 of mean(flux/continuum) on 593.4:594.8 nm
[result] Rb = 0.09 mag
